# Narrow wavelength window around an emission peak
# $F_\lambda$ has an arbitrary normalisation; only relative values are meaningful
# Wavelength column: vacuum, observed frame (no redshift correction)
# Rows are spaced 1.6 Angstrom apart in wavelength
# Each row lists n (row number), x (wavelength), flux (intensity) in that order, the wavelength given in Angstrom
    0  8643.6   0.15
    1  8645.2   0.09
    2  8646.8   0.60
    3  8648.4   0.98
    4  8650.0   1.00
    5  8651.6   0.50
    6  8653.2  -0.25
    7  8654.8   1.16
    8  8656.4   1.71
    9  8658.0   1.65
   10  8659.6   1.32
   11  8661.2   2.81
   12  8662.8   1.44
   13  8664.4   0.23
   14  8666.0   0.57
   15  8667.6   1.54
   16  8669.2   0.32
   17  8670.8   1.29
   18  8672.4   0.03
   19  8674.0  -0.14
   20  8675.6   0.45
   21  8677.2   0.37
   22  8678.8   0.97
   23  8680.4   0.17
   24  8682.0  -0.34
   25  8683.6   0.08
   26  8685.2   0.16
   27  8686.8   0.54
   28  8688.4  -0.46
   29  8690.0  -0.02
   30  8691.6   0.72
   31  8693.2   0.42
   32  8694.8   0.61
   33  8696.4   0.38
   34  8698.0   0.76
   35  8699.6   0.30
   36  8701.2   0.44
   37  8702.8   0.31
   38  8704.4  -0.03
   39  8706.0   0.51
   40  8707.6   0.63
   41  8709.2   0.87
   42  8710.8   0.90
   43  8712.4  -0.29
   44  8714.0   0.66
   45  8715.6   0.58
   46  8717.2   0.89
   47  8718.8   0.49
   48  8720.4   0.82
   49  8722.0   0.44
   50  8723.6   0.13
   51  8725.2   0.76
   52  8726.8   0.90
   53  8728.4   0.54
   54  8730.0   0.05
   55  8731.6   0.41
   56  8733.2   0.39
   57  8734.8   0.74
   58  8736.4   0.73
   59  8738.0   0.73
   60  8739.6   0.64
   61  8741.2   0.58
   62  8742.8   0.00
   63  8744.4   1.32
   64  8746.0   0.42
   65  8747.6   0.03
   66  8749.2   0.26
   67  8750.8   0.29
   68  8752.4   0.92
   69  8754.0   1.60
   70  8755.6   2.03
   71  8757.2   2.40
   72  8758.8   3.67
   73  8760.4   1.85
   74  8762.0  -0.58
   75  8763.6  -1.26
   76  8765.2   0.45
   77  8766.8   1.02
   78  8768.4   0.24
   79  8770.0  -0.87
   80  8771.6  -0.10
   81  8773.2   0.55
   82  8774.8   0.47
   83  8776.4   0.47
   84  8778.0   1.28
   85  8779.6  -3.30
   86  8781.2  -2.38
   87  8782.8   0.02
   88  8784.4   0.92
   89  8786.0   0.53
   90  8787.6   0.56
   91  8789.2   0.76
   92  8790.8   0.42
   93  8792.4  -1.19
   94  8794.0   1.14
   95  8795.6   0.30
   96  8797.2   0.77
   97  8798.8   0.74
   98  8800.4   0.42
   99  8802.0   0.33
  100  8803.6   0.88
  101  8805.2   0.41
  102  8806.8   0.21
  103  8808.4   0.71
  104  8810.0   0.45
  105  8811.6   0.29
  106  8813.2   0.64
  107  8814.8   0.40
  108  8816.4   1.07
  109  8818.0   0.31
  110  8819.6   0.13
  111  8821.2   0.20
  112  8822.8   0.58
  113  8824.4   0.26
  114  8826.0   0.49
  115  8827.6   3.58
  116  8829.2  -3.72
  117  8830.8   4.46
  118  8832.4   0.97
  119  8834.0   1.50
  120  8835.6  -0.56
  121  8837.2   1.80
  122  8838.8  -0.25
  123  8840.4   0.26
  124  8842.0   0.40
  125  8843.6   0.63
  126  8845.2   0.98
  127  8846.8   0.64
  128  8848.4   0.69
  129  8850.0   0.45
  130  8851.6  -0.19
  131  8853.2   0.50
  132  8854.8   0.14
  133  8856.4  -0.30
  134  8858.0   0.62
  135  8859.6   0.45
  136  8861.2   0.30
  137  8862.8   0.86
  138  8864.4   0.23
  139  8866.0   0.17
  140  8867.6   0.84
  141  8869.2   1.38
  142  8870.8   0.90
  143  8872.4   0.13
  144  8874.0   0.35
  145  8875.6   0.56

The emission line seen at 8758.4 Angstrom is H-beta 4861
